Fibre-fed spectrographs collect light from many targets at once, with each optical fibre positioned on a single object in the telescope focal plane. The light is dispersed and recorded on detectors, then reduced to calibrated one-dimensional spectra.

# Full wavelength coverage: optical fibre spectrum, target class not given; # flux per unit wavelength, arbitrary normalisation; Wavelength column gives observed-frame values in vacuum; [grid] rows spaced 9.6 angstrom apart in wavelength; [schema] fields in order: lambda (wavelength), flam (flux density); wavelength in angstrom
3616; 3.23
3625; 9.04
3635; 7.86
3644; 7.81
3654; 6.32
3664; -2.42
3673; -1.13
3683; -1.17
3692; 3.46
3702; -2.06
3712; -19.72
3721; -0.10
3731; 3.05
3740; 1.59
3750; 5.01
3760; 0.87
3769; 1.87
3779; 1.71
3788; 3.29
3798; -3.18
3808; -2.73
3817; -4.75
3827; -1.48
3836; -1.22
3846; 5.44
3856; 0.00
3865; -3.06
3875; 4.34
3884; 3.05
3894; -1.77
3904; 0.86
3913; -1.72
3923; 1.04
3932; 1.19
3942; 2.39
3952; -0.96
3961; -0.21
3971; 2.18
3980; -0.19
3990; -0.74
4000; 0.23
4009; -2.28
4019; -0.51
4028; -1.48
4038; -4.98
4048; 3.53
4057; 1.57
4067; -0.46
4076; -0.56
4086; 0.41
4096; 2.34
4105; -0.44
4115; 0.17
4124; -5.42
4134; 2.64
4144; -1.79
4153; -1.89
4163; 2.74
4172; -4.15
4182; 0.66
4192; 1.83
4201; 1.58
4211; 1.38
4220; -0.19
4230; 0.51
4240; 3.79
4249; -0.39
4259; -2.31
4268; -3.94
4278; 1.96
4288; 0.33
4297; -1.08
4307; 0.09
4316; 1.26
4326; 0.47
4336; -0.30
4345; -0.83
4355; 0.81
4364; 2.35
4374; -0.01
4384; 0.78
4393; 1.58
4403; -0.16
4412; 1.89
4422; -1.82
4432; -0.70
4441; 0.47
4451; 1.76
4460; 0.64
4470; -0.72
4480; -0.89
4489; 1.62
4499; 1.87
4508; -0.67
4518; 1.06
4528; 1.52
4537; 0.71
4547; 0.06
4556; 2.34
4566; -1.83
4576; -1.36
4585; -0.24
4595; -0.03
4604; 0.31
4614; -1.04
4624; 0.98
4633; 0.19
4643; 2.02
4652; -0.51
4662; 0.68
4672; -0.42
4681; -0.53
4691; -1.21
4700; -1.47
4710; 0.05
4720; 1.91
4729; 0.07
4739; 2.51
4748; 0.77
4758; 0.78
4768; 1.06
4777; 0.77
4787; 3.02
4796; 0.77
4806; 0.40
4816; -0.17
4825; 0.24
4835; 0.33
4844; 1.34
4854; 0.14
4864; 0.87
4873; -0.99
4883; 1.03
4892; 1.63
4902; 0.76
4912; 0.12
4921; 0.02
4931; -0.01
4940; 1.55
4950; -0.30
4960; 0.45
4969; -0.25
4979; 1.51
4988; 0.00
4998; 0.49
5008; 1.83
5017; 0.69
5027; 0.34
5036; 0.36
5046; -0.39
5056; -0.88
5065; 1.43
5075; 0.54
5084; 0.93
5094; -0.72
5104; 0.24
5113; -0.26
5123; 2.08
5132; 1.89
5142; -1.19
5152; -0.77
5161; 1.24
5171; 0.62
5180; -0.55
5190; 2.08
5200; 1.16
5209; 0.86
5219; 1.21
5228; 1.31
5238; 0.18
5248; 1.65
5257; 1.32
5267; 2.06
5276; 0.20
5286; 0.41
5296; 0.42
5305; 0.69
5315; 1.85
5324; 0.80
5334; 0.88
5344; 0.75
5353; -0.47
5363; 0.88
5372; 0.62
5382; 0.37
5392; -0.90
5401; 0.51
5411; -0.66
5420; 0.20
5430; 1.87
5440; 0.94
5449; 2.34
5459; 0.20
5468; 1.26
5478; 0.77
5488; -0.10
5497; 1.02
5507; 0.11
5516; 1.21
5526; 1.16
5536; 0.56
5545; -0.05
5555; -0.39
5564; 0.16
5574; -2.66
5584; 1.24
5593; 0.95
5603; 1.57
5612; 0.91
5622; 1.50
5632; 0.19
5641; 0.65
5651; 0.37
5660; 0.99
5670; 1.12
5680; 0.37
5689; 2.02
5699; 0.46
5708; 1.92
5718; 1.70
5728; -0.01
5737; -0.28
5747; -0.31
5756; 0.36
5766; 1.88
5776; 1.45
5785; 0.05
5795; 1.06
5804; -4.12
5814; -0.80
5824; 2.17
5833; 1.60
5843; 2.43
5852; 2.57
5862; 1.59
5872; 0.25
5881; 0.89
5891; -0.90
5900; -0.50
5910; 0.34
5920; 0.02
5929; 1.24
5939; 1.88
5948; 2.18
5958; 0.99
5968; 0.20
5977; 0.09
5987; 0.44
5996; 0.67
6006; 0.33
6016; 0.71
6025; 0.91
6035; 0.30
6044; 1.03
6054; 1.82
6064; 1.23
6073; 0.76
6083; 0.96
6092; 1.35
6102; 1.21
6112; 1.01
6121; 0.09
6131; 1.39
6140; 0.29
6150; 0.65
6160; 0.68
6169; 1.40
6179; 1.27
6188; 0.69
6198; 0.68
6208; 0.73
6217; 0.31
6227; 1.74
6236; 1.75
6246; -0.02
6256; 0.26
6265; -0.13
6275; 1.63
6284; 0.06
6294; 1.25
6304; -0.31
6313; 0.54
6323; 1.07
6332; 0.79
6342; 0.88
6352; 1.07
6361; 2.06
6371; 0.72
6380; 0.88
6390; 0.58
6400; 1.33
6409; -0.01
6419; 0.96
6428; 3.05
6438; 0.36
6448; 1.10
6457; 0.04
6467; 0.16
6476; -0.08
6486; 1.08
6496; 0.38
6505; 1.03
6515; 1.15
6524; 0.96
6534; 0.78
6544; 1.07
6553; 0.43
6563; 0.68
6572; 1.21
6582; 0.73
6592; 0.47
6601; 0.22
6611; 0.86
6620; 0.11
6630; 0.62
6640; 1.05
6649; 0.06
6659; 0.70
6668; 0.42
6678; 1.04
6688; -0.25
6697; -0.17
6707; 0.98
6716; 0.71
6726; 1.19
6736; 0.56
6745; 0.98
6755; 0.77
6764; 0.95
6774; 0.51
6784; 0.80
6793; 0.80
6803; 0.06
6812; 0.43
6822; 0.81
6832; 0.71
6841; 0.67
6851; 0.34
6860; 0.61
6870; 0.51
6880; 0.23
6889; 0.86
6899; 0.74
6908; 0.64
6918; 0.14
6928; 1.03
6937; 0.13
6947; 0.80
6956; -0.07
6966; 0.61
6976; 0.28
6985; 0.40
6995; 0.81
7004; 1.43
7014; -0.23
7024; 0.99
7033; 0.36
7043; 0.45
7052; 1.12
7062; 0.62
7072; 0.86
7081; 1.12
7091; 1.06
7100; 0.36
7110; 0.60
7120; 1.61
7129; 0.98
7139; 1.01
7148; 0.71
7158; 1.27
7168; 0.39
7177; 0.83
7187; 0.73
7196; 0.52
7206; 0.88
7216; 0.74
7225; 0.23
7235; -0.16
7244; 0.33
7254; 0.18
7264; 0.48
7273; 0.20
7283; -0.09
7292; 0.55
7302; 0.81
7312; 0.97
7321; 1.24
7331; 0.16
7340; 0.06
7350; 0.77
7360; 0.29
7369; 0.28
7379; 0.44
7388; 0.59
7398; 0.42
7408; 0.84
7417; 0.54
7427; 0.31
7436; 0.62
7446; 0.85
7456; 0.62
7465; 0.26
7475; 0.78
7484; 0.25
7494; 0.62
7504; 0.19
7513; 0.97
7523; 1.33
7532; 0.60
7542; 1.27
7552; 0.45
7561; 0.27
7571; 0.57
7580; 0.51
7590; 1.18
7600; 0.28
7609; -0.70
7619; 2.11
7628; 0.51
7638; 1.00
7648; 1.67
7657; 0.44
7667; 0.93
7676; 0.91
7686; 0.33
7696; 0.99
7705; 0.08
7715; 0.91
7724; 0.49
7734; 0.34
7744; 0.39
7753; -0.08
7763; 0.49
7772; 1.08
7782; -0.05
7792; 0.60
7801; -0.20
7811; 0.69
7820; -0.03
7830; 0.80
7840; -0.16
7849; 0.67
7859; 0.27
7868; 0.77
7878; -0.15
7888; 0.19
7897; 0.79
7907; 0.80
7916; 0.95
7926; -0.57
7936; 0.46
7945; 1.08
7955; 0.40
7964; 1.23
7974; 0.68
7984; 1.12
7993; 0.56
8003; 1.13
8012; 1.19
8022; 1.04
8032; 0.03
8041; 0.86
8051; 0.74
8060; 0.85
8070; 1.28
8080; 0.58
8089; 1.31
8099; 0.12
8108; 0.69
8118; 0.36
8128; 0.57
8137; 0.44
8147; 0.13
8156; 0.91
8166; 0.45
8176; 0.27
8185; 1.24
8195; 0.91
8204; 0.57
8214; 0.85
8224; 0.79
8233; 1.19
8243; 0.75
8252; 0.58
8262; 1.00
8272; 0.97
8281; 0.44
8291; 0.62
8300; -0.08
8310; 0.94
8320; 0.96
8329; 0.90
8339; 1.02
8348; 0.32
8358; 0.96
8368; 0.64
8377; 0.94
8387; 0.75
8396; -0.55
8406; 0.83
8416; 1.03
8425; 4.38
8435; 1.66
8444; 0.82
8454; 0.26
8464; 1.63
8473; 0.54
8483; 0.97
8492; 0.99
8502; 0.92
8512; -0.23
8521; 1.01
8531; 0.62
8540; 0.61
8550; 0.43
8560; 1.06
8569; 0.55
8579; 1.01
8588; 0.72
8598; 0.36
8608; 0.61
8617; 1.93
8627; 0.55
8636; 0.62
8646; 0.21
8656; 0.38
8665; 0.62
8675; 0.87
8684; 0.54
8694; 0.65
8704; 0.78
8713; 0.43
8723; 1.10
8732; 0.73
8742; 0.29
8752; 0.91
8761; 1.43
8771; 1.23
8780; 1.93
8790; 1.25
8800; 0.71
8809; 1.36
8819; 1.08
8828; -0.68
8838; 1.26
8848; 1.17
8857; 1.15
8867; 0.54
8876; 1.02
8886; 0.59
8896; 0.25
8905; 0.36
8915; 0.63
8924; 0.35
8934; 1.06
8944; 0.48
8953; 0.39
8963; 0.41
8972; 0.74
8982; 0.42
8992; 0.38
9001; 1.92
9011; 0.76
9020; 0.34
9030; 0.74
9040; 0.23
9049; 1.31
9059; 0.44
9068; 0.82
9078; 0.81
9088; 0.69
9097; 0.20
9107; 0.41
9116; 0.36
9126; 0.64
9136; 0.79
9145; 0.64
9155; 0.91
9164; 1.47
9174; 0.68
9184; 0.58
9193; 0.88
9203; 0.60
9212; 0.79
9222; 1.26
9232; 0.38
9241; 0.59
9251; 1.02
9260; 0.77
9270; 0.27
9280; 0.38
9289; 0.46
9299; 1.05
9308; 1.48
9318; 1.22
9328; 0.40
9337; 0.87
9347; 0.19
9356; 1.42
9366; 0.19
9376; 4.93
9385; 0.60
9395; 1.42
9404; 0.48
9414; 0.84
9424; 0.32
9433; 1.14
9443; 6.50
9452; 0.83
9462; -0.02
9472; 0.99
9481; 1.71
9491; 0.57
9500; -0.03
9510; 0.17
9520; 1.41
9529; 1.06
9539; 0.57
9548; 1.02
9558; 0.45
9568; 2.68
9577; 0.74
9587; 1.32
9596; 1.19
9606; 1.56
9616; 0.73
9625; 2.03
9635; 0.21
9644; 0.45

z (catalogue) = 0.283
